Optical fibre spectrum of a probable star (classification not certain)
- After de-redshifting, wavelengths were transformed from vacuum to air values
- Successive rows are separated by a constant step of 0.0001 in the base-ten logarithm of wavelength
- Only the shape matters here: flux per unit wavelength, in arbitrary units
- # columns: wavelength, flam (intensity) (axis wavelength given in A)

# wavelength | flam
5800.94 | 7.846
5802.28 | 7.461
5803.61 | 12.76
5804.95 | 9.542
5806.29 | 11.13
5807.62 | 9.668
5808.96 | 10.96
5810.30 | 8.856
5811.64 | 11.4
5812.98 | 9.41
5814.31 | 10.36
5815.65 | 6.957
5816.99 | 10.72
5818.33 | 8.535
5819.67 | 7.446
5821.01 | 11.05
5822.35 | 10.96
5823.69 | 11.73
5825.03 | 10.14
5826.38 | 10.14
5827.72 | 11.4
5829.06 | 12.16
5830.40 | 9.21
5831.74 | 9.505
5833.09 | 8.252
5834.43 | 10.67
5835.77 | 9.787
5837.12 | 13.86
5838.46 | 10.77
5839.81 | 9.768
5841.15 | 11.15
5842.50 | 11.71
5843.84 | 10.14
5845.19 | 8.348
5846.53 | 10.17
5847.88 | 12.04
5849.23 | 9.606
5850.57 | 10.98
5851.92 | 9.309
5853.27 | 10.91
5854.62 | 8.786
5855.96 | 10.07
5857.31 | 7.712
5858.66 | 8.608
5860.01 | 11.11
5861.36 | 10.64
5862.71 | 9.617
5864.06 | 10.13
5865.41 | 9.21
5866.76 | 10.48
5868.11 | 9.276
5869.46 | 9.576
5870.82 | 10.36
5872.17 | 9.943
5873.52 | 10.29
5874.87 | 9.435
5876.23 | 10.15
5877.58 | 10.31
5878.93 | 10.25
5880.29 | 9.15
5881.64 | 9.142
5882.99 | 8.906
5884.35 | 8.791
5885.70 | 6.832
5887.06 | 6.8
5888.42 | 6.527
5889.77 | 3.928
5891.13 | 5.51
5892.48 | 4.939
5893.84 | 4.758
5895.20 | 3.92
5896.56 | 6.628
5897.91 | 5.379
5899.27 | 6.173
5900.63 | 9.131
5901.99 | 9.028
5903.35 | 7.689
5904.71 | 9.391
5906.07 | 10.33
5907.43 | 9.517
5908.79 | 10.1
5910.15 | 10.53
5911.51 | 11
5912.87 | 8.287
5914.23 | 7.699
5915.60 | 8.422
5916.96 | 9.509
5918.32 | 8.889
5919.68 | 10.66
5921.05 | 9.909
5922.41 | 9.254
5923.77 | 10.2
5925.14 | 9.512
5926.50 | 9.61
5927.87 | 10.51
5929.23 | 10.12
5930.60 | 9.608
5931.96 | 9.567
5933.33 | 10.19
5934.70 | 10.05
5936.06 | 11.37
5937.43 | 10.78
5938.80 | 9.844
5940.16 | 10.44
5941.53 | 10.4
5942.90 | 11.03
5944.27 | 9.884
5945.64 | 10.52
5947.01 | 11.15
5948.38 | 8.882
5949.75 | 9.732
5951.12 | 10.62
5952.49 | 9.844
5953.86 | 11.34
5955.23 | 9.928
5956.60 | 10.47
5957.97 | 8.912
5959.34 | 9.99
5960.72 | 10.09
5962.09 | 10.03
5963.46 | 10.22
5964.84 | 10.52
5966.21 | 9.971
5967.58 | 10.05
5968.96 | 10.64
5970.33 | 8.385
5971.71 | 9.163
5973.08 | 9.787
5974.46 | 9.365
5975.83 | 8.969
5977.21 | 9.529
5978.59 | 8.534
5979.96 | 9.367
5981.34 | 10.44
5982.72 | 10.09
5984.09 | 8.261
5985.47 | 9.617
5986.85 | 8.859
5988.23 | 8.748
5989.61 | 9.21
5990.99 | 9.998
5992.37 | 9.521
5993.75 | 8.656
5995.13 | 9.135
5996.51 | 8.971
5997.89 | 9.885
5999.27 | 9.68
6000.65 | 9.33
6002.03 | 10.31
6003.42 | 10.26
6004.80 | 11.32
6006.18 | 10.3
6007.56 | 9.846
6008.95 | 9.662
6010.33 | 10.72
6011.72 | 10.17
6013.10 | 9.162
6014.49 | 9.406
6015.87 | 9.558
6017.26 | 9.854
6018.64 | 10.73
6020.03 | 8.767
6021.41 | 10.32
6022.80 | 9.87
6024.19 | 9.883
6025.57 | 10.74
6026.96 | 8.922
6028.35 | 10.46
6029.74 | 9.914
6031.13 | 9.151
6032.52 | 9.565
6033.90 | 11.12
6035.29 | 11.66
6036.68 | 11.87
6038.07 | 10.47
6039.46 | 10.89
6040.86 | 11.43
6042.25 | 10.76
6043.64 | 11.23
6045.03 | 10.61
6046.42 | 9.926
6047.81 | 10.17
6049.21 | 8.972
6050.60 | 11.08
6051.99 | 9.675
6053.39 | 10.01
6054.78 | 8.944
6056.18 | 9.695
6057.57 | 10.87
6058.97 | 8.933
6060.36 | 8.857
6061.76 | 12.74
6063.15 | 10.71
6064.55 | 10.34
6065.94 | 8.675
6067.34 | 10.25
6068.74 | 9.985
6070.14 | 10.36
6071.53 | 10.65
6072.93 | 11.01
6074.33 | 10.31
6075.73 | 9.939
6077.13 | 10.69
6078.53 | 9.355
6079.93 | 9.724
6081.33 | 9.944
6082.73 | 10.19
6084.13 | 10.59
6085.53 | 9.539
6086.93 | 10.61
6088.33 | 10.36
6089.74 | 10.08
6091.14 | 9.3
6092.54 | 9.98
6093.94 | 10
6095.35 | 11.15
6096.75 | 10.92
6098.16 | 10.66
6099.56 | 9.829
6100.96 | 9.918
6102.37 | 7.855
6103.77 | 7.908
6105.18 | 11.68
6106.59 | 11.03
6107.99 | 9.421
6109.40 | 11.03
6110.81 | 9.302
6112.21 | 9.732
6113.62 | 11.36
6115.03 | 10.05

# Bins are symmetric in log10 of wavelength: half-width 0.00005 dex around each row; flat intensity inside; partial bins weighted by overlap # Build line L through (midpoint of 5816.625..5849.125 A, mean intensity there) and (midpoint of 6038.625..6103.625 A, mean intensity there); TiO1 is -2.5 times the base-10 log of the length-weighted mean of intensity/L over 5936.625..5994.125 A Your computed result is 0.05 mag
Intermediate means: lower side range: 10.4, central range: 9.81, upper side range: 10.1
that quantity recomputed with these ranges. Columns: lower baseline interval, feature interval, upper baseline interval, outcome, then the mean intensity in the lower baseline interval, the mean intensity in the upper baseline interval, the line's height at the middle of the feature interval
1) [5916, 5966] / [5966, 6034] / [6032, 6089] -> 0.06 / 10.1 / 10.3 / 10.2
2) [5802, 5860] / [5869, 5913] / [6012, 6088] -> 0.22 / 10.1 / 10.2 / 10.1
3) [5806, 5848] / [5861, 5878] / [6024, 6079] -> 0.03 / 10.2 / 10.3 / 10.2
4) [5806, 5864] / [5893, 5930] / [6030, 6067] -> 0.17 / 10.1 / 10.3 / 10.2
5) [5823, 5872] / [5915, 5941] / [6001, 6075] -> 0.03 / 10.2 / 10.2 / 10.2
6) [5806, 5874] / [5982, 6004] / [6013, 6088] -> 0.08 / 10.1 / 10.2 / 10.2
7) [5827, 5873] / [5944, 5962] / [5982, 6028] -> -0.03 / 10.2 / 9.7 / 9.85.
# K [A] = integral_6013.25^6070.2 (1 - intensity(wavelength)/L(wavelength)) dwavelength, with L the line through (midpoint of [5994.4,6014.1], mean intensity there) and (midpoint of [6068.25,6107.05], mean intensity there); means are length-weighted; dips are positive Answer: -0.96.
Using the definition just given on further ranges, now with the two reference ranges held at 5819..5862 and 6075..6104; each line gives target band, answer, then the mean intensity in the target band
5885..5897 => 5.5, 5.52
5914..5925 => 0.8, 9.39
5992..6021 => 0.8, 9.78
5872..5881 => 0.2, 9.93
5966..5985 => 1.2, 9.46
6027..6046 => -1.1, 10.6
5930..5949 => -0.3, 10.3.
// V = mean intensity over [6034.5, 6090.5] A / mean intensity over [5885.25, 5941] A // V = 1.20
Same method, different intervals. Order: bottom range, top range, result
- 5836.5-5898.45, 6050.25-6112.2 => 1.12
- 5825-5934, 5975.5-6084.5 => 1.08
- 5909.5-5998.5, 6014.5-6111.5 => 1.04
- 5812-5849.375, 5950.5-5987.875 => 0.95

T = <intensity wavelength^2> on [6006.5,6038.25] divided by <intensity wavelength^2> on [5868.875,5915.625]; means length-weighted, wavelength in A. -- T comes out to 1.28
